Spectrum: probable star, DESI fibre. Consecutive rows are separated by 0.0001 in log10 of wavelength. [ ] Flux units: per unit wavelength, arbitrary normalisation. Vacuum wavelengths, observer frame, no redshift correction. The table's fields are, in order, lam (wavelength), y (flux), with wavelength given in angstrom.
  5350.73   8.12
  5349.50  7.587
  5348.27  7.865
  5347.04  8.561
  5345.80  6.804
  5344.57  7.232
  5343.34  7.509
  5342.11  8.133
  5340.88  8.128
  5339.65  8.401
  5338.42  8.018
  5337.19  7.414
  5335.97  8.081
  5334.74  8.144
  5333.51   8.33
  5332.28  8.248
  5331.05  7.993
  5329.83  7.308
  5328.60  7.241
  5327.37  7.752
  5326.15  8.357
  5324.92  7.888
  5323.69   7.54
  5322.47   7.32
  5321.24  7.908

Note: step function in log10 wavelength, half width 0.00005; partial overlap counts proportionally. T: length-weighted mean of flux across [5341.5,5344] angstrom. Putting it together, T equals 7.81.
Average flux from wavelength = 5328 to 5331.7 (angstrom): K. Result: 7.53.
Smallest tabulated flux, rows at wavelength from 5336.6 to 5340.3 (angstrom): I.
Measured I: 7.414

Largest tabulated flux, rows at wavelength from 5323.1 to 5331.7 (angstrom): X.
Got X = 8.357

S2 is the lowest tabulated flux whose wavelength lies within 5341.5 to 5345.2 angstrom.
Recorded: 7.232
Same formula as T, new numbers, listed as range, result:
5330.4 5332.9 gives 8.12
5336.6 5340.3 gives 7.95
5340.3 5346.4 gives 7.56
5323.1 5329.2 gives 7.75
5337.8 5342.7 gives 8.17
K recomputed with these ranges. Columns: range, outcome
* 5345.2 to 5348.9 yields 7.73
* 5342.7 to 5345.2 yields 7.38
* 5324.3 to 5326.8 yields 8.11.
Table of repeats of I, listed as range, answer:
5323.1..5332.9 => 7.241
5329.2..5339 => 7.308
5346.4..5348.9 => 7.865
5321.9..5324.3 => 7.32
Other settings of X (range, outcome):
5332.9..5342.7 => 8.401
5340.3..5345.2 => 8.133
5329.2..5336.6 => 8.33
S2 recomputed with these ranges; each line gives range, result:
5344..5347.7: 6.804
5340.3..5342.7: 8.128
